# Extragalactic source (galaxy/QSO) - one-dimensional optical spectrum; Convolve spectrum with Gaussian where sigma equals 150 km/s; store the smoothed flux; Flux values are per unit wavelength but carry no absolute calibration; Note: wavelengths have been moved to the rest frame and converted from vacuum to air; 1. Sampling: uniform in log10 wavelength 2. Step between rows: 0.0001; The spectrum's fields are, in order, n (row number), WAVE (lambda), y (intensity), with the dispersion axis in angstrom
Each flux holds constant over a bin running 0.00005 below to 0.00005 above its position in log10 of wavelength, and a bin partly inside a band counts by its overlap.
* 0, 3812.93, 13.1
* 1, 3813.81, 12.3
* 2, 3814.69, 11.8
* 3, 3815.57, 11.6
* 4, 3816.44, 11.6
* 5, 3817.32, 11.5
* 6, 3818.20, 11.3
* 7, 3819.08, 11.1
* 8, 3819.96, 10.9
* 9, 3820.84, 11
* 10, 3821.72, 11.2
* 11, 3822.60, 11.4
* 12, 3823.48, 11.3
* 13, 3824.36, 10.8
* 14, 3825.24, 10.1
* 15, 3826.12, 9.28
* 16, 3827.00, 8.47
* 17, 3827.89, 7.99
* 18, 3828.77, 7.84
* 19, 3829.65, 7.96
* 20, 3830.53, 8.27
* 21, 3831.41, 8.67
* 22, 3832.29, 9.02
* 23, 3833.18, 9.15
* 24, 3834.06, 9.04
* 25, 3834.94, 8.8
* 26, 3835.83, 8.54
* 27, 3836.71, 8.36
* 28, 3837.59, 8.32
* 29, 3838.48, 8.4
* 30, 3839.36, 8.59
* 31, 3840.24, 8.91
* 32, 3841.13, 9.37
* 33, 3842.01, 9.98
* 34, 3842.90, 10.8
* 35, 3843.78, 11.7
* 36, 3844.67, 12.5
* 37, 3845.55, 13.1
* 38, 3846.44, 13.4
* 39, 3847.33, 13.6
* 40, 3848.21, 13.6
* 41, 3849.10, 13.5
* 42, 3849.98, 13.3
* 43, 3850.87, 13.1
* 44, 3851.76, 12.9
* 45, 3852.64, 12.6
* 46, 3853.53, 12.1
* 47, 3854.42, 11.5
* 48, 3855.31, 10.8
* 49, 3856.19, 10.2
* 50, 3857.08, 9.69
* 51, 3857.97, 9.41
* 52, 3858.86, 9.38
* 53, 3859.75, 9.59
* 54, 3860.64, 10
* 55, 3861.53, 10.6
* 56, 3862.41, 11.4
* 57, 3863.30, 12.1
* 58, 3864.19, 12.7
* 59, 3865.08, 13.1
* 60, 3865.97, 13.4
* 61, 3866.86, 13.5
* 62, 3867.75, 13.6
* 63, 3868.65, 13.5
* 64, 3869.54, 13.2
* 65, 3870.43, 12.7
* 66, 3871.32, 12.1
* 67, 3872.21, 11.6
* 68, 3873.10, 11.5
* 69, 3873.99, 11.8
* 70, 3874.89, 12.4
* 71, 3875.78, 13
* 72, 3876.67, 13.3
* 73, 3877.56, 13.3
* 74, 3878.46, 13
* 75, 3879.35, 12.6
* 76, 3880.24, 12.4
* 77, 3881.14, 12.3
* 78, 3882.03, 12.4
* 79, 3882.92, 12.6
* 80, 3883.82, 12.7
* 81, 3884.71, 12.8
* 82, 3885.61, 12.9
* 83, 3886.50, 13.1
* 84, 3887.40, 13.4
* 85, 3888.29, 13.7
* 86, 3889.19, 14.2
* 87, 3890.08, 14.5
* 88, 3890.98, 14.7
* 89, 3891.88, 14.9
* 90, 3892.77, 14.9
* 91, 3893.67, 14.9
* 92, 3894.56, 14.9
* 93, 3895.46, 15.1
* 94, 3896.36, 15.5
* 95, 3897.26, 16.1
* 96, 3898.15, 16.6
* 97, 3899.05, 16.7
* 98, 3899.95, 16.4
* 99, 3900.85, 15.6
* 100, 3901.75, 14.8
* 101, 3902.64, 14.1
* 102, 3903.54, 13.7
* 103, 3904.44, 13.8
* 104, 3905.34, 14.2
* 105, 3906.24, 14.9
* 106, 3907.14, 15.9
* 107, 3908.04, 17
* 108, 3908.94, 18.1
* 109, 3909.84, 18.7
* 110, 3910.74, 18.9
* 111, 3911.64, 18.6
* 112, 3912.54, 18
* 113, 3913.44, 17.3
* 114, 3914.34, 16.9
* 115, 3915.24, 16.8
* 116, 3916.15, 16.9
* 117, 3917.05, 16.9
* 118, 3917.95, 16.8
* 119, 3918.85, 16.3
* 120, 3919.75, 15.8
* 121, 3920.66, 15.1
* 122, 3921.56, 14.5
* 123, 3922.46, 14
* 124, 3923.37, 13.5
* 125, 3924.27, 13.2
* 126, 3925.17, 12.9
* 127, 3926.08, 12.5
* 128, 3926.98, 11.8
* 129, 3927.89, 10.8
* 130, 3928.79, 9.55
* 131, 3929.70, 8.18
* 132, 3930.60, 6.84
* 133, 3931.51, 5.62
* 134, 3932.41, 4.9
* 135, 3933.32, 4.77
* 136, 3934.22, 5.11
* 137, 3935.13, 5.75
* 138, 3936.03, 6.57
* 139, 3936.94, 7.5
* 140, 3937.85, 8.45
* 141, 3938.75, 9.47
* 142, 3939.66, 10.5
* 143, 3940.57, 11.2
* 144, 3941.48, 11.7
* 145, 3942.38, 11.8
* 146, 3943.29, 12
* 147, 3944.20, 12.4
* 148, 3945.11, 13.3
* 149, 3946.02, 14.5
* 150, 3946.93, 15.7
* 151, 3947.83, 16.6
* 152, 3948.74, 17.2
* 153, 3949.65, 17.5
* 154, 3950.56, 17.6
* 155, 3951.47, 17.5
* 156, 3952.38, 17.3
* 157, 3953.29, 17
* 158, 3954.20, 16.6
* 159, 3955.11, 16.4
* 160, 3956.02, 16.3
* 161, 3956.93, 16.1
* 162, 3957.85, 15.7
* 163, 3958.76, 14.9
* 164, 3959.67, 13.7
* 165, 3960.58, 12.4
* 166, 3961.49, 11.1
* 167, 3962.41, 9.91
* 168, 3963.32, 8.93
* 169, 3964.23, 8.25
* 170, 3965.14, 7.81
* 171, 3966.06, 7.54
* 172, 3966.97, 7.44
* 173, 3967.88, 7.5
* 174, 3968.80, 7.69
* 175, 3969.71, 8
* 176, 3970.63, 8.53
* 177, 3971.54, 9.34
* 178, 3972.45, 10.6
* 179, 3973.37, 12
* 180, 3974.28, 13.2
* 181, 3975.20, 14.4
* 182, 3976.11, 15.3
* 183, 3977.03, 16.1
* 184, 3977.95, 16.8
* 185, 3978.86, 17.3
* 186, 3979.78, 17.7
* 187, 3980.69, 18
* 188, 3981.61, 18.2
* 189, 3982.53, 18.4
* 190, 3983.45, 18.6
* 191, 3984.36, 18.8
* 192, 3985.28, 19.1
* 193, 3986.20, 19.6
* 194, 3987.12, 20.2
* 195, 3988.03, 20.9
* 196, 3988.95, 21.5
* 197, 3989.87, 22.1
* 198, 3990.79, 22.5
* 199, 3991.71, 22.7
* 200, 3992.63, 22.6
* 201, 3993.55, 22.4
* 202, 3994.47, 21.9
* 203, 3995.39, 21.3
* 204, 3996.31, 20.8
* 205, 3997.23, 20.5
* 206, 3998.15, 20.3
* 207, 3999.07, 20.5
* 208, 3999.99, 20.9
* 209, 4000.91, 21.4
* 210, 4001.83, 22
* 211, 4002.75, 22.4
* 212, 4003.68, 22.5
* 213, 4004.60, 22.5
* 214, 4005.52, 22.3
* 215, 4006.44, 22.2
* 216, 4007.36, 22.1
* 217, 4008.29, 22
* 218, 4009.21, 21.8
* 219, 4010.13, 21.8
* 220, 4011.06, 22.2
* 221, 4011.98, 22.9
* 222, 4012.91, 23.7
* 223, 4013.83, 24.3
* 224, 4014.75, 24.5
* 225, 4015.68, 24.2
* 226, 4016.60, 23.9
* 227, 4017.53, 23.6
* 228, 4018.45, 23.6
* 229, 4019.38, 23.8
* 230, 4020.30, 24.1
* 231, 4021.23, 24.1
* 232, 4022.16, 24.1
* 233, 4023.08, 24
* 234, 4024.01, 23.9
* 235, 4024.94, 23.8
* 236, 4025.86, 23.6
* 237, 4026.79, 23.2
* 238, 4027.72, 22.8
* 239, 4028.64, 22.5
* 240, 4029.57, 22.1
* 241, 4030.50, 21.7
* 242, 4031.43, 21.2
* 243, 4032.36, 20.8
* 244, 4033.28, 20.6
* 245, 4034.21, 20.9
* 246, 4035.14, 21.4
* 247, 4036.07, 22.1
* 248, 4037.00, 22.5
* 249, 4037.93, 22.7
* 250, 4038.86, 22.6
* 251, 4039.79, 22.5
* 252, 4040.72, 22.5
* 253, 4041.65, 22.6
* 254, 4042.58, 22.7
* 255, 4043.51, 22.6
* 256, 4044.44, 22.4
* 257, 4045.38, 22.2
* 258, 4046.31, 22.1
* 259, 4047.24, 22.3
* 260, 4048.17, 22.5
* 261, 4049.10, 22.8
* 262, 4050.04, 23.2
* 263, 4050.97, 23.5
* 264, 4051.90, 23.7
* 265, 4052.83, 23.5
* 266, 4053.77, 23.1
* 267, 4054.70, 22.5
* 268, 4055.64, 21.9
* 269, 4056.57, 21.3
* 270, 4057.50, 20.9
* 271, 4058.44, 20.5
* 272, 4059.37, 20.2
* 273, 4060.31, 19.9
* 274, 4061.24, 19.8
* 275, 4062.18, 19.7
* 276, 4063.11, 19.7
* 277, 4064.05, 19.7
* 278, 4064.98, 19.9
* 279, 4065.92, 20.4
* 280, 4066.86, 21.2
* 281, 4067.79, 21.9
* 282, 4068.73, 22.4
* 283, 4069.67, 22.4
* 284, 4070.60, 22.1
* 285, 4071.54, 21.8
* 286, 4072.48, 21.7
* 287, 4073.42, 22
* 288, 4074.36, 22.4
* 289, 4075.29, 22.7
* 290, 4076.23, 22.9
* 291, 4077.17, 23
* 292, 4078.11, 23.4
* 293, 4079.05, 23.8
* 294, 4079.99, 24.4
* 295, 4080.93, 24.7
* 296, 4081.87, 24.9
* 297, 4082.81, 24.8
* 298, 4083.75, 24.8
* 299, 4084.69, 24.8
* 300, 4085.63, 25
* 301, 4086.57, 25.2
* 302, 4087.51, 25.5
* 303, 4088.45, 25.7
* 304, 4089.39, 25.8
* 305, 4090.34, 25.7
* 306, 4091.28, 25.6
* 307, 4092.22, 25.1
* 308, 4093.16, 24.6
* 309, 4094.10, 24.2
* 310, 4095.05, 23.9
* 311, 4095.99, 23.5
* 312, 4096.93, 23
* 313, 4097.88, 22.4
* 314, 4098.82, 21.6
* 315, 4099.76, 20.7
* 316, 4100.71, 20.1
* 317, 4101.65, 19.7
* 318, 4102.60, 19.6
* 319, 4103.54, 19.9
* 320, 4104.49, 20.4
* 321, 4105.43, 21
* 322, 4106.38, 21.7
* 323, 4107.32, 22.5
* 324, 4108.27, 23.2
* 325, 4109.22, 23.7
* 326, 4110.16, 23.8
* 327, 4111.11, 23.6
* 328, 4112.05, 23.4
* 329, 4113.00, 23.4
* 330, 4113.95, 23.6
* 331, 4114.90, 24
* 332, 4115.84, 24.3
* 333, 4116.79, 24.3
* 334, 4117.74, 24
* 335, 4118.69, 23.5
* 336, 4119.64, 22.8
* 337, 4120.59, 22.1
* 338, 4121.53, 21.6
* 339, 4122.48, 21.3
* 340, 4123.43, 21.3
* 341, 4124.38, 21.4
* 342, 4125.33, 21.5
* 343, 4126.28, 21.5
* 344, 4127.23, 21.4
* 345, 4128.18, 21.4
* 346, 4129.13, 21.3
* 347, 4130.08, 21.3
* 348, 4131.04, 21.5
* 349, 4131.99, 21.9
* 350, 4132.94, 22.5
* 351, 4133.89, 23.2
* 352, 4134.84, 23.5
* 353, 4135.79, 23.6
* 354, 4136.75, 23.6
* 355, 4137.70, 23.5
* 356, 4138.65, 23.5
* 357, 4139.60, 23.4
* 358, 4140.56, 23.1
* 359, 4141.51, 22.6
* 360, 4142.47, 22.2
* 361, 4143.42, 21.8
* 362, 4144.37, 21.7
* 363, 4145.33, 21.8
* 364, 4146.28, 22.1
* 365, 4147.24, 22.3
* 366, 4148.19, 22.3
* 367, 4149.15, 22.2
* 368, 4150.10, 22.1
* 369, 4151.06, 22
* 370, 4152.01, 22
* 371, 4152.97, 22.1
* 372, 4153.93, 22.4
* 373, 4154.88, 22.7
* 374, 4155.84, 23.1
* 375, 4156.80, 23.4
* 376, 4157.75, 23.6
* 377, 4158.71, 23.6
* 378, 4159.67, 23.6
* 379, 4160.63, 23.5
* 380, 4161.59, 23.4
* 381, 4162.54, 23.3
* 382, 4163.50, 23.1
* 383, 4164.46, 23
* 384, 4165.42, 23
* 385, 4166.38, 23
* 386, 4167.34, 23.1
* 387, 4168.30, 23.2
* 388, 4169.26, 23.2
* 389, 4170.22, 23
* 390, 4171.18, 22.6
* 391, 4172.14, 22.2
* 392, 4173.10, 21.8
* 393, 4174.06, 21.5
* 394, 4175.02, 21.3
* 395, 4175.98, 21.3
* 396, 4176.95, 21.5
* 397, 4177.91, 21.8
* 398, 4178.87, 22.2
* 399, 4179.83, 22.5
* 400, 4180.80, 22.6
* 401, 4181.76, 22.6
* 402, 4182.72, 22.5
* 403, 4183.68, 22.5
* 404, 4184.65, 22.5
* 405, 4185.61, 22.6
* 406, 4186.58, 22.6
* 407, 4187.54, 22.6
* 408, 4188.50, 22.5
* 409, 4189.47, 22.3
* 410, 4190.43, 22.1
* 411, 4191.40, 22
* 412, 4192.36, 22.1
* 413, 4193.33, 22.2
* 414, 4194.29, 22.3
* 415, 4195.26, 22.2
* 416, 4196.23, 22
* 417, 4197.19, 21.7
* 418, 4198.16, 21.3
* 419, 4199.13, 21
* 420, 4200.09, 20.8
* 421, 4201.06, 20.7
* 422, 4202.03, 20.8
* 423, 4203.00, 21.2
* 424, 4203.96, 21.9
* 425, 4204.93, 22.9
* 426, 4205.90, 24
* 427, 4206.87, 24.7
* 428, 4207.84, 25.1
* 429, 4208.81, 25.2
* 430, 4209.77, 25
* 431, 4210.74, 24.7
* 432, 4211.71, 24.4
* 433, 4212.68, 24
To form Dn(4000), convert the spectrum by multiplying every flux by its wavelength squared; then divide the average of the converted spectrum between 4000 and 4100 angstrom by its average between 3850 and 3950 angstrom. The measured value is 1.88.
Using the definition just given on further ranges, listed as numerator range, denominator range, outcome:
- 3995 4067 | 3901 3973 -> 1.81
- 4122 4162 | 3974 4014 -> 1.18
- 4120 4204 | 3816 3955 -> 2.04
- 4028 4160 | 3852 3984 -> 1.87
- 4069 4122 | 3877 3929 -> 1.73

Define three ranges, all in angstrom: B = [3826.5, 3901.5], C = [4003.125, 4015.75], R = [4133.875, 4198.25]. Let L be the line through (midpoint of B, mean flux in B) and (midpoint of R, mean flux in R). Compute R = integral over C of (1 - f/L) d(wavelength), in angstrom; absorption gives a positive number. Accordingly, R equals -4.2 angstrom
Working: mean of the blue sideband 12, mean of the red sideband 22.6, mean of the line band 22.7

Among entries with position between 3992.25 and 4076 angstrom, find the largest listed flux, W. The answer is 24.5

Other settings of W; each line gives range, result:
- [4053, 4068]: 23.1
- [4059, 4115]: 25.8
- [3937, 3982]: 18.2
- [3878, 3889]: 13.7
